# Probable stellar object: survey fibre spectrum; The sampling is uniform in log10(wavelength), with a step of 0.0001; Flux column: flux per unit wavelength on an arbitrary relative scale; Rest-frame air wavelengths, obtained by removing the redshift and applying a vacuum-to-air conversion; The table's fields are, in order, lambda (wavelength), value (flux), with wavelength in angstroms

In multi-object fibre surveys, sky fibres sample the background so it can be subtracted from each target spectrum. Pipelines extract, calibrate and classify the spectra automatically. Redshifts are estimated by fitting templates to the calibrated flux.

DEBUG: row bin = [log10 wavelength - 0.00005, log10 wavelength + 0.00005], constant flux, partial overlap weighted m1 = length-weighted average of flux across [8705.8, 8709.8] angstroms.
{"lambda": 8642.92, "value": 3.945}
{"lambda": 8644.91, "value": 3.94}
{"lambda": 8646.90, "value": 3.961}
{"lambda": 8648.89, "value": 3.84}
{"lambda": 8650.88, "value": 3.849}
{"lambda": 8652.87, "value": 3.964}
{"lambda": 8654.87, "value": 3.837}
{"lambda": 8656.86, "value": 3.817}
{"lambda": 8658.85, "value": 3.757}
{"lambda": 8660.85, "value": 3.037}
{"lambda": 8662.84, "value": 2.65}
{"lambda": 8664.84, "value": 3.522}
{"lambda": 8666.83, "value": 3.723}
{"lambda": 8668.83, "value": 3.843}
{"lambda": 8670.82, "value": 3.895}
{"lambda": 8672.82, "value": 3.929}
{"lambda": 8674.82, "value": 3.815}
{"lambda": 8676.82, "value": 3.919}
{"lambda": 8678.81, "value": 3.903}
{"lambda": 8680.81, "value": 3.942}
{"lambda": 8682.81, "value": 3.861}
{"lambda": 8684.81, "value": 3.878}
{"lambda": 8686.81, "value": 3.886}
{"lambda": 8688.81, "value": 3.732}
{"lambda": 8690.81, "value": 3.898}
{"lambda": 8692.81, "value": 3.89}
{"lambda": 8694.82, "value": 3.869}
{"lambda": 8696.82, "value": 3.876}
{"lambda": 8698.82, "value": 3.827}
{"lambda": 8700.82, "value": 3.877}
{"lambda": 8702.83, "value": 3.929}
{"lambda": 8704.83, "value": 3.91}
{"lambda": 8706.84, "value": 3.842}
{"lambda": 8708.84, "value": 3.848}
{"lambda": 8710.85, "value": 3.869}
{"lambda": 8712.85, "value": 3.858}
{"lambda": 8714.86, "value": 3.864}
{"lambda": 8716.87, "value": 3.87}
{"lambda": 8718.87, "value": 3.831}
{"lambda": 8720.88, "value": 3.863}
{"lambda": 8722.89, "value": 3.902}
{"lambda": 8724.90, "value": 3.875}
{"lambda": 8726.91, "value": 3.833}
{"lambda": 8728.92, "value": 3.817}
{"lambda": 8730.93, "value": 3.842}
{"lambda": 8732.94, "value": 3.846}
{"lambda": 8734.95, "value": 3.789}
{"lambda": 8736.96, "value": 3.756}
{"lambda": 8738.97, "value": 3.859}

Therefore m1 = 3.85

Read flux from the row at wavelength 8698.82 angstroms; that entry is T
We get 3.827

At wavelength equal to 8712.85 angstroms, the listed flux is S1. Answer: 3.858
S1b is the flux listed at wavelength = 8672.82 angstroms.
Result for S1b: 3.929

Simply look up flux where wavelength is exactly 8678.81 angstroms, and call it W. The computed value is 3.903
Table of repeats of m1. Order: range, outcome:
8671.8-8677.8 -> 3.88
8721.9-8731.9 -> 3.85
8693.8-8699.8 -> 3.86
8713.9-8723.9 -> 3.87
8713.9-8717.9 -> 3.87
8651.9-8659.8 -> 3.84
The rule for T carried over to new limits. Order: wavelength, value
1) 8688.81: 3.732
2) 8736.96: 3.756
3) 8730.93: 3.842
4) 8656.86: 3.817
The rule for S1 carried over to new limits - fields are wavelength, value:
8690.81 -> 3.898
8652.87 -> 3.964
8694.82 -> 3.869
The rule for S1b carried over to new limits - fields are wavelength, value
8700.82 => 3.877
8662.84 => 2.65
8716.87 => 3.87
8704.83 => 3.91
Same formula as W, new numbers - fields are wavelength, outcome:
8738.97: 3.859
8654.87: 3.837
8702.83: 3.929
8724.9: 3.875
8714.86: 3.864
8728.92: 3.817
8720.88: 3.863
